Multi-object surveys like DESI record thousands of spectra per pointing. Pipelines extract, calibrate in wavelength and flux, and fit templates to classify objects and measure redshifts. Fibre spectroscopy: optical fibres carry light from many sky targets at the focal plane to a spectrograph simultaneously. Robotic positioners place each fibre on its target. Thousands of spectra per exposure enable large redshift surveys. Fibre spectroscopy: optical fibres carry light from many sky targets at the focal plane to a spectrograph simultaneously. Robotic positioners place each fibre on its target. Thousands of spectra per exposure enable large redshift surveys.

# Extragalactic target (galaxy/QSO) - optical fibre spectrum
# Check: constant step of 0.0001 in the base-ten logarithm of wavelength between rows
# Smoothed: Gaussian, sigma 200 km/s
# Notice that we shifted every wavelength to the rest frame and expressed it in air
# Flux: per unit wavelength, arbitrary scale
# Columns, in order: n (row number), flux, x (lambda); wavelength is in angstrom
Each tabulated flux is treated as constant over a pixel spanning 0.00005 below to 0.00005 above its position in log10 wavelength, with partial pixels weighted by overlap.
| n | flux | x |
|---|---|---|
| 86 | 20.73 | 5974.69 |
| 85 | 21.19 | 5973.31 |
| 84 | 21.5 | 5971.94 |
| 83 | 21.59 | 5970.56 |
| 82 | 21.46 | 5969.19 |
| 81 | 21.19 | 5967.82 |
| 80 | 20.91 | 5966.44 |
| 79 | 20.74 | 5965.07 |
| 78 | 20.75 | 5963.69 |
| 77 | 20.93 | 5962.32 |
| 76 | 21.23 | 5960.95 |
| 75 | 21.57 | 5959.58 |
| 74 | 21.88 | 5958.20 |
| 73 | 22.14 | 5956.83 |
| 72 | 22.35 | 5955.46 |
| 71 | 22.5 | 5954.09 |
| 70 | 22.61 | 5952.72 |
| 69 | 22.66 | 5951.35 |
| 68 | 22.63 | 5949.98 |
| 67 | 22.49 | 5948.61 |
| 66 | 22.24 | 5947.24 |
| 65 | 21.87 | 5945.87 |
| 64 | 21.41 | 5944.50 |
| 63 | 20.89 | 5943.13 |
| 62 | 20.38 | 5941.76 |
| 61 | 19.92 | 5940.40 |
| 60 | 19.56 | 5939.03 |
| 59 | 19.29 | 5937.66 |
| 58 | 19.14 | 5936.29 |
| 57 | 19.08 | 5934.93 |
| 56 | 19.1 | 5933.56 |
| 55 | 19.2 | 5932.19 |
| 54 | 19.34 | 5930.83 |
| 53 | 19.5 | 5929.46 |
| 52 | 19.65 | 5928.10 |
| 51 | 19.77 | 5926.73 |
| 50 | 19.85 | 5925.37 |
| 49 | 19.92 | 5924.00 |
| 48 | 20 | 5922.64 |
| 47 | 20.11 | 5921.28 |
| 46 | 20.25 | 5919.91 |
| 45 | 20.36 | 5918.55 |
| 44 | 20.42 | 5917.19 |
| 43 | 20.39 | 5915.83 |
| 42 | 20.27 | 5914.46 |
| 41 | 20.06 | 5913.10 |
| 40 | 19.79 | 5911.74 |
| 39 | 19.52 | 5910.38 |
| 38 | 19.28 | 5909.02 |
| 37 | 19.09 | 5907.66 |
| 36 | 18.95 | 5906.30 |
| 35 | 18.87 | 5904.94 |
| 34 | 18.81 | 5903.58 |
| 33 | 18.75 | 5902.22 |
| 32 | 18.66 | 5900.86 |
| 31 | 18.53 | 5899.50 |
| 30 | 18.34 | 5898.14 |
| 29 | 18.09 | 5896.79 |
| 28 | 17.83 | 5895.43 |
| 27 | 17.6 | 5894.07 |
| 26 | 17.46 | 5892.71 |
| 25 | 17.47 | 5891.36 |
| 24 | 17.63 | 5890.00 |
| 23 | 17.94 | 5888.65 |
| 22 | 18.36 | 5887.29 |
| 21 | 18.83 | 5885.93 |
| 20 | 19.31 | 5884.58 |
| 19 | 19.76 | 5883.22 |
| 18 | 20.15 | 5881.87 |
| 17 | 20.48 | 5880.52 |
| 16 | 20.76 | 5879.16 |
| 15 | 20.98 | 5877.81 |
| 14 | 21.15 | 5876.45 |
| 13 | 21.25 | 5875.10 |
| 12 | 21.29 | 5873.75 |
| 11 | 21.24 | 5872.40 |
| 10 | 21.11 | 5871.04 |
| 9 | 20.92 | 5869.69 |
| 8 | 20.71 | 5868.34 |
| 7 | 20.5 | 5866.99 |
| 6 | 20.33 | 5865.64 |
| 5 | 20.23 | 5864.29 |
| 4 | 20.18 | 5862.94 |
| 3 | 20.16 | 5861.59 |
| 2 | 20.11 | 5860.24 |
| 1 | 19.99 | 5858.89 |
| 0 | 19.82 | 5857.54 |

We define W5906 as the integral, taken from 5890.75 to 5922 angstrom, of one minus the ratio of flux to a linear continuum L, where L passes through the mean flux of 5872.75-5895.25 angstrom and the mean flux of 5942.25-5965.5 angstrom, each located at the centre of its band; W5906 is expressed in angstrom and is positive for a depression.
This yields 1.7 angstrom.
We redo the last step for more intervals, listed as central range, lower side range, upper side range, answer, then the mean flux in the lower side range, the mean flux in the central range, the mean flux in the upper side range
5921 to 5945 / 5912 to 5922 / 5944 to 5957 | 1.7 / 20.2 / 19.8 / 22.3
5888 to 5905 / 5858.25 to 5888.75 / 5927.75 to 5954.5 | 1.9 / 20.3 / 18.1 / 20.7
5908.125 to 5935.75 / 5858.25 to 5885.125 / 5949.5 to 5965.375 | 2.0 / 20.5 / 19.8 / 21.8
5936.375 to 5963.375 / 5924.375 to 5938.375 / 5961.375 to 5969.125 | -1.6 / 19.4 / 21.4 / 21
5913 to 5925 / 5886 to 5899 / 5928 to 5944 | -0.8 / 17.9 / 20.2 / 19.6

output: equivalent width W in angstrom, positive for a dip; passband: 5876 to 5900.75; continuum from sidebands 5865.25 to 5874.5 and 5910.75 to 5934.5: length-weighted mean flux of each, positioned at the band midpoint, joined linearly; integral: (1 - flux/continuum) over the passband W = 2.0 angstrom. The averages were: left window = 20.9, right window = 19.9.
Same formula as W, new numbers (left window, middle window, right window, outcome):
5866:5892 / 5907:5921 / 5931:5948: 0.1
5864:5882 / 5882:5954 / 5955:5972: 4.9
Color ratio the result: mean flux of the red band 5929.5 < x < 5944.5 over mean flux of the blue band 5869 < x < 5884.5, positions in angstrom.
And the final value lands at 0.95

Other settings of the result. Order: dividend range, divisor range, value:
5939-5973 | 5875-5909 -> 1.14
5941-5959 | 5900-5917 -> 1.13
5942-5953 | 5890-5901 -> 1.23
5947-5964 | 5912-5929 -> 1.10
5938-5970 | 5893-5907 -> 1.17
